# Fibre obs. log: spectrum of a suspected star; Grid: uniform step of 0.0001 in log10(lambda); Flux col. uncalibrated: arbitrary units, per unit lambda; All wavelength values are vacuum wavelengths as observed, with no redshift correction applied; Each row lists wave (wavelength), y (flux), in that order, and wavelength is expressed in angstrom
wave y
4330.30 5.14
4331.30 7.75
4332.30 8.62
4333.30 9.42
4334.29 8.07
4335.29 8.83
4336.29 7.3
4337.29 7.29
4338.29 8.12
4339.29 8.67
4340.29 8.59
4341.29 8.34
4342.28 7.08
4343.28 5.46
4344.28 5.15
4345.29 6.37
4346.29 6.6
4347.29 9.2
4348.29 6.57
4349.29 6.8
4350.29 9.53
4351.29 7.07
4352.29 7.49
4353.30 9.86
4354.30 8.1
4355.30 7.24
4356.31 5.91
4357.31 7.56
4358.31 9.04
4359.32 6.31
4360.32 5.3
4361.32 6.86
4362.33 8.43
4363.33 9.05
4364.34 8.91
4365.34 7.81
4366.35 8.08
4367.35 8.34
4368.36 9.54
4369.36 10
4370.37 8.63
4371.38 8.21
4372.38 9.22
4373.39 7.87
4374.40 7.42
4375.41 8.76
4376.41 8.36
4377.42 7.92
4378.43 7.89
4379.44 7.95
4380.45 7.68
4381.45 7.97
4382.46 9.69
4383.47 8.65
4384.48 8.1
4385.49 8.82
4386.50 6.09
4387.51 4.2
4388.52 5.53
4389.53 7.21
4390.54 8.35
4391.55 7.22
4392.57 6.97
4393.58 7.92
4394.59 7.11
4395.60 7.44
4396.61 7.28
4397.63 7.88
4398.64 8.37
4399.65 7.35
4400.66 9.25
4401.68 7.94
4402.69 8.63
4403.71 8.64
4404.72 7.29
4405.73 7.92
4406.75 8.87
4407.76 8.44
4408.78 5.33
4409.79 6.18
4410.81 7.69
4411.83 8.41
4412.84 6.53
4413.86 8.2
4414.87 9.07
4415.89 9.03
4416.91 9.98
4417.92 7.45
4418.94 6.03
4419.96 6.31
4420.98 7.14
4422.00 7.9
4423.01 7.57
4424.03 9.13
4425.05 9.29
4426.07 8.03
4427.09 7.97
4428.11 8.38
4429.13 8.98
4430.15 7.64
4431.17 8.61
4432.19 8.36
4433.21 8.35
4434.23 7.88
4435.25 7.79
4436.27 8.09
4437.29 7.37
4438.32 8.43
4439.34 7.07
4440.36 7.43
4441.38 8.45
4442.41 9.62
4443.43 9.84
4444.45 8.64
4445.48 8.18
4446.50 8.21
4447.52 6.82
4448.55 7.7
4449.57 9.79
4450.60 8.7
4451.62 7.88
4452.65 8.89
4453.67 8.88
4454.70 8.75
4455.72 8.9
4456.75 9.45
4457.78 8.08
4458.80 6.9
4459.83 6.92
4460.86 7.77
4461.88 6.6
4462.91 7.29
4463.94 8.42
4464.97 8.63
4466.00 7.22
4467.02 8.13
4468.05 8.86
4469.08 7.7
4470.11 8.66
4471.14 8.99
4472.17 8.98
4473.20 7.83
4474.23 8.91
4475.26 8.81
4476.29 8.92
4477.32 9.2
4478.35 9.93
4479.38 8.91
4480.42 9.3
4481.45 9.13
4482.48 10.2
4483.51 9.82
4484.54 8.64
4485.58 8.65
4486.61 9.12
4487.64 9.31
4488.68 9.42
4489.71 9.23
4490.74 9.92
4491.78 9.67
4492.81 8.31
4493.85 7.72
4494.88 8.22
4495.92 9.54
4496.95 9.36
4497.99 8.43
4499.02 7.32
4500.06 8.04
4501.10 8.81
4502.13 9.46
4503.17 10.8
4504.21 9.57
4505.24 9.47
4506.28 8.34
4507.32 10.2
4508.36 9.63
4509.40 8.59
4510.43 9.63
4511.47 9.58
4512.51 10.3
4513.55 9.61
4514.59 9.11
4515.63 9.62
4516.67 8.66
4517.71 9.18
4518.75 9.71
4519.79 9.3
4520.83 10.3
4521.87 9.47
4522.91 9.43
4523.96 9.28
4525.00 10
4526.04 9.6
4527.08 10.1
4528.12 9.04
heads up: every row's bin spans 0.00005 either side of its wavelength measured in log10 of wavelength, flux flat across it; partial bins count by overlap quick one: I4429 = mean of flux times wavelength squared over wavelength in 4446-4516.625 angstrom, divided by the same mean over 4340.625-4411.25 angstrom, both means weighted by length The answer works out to 1.2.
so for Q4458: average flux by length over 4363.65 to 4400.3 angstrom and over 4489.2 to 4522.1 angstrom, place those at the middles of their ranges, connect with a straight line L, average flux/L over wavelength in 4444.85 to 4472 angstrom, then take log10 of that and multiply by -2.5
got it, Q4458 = 0.070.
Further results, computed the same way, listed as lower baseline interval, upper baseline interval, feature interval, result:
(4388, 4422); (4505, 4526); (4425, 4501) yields 0.01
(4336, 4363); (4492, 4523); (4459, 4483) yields 0.04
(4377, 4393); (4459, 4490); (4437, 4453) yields -0.01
